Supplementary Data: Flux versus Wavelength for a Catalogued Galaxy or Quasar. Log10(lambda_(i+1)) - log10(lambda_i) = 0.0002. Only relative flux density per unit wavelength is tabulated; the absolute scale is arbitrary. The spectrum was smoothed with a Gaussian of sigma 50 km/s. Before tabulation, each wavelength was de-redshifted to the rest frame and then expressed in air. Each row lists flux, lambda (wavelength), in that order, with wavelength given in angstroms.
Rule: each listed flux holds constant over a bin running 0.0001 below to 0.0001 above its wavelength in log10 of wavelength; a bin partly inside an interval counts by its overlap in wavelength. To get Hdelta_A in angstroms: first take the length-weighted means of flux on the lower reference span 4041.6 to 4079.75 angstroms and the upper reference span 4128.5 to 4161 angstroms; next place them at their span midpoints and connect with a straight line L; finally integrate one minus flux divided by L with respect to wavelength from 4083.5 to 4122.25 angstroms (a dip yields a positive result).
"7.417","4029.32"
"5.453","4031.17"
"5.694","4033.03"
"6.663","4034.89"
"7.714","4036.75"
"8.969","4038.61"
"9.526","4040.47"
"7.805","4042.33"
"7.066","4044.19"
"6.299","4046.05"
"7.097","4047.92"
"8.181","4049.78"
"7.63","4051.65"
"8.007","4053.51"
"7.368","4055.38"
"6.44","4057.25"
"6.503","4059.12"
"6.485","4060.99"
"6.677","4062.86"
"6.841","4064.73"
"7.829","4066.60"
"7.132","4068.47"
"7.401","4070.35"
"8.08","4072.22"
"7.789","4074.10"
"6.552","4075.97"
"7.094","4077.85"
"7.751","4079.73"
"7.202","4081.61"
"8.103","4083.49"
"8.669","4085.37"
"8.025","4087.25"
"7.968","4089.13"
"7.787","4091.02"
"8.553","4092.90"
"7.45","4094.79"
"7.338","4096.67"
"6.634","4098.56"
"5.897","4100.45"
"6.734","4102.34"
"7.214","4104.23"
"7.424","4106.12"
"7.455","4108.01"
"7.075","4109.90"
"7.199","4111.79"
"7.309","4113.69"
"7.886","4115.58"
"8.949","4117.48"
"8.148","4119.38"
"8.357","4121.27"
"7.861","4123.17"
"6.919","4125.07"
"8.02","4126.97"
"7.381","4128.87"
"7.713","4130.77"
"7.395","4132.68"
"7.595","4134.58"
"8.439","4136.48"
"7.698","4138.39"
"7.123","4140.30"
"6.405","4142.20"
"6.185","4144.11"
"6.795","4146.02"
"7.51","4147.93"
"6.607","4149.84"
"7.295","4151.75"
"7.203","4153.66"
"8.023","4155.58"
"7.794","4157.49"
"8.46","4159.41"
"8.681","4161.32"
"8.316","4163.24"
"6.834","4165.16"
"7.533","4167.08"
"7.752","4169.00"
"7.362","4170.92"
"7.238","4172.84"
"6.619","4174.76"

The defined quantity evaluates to -1.6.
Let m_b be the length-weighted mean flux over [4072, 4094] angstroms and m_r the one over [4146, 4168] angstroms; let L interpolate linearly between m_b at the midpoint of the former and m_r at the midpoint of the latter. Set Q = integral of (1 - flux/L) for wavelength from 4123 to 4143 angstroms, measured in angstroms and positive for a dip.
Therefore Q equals 0.5 angstroms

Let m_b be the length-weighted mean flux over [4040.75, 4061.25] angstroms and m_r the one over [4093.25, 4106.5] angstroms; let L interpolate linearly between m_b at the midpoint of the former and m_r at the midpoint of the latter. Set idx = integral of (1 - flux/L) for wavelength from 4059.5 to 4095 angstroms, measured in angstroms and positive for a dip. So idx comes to -2.0 angstroms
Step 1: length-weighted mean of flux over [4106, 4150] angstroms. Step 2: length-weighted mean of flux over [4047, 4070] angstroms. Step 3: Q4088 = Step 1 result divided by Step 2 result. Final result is 1.0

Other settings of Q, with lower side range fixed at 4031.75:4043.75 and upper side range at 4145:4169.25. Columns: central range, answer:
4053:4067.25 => 1.2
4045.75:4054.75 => 0.1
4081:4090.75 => -0.5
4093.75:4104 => 1.0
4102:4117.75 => 0.4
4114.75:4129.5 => -0.7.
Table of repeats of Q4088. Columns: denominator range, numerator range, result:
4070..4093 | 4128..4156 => 0.94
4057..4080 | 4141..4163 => 1.04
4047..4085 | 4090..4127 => 1.02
